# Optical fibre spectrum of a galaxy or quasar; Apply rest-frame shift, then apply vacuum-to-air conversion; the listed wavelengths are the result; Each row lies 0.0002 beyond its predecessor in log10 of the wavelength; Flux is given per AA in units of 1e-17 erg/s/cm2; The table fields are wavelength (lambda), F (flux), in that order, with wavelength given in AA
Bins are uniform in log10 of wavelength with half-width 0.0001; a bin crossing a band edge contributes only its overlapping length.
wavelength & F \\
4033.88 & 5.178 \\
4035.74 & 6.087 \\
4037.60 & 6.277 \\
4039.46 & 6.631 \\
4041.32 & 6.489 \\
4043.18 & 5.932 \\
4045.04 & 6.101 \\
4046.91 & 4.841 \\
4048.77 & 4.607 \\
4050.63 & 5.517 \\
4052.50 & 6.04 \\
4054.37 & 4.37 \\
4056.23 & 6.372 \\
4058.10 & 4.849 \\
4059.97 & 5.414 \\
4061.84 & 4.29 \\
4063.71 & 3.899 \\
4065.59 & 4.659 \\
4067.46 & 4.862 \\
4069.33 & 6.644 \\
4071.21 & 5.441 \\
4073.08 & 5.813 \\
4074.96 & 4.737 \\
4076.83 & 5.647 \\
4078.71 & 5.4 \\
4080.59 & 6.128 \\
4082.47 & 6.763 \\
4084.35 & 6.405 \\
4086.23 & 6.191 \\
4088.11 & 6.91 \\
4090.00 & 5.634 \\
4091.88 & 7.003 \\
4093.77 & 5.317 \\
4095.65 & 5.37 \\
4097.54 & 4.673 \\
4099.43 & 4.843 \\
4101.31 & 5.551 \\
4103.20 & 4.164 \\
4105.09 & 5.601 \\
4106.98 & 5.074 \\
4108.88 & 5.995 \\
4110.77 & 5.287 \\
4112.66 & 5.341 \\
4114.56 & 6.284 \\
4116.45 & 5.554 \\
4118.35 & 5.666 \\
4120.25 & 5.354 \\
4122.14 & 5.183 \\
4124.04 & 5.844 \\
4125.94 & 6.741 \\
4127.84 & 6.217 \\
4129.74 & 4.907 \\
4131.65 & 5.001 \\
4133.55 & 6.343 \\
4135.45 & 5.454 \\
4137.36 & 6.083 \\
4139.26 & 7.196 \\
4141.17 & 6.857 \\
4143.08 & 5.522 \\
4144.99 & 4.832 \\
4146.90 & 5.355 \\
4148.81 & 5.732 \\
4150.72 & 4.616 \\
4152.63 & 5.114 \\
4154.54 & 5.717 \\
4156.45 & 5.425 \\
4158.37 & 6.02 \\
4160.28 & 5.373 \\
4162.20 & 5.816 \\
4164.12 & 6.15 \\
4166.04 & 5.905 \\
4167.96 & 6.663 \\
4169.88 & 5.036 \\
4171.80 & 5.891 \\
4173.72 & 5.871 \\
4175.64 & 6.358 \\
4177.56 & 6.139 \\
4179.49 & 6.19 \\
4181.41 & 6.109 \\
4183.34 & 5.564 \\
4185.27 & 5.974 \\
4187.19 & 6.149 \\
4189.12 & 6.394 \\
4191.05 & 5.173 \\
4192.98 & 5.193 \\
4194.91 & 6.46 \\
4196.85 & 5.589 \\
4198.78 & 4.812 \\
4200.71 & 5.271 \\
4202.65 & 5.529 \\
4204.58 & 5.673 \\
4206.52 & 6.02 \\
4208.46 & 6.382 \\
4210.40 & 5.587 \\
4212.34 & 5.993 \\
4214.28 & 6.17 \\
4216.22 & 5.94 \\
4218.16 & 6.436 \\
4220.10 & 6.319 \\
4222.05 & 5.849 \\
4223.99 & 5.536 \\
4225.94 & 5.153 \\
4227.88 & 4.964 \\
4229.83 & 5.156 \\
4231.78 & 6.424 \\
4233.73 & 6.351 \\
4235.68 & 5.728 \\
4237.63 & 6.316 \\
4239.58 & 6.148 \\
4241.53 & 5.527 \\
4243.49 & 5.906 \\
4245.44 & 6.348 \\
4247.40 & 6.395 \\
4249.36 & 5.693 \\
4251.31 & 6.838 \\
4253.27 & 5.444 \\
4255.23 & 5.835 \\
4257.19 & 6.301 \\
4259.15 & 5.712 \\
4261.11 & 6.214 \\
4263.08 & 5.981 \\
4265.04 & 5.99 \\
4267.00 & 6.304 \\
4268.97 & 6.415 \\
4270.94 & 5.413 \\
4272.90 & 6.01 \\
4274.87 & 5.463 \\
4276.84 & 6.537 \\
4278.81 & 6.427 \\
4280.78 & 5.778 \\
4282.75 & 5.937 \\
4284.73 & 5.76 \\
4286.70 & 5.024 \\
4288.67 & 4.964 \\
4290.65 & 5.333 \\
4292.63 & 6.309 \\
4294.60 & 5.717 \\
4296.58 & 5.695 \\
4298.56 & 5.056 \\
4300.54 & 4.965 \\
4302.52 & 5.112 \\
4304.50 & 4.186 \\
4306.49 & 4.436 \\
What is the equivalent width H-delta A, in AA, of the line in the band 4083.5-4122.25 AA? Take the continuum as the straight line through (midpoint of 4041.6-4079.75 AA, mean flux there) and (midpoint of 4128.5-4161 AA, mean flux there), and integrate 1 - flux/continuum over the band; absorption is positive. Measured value -0.97 AA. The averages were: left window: 5.3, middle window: 5.6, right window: 5.63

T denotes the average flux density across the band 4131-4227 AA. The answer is 5.8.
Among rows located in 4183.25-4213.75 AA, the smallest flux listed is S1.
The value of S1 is 4.812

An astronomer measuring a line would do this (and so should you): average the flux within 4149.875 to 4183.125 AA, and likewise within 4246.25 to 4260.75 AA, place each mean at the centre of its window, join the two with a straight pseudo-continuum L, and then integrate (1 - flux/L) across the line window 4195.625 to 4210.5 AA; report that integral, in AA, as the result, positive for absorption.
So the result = 0.7 AA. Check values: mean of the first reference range 5.79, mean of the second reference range 6.04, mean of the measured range 5.62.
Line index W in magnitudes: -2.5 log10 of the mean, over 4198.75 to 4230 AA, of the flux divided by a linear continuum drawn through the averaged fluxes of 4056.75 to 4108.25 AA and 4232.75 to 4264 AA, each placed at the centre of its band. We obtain 0.036 mag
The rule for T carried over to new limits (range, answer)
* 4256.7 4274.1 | 6.02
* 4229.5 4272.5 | 6.03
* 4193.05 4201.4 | 5.51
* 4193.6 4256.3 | 5.87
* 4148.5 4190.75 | 5.82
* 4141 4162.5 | 5.47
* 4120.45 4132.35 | 5.64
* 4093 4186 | 5.66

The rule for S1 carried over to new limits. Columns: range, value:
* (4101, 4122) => 4.164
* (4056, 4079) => 3.899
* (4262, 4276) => 5.413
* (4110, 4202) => 4.616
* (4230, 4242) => 5.527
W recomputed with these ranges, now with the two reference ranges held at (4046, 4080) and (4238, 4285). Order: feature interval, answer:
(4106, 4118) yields -0.037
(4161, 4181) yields -0.065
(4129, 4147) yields -0.052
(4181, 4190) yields -0.060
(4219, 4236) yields 0.029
